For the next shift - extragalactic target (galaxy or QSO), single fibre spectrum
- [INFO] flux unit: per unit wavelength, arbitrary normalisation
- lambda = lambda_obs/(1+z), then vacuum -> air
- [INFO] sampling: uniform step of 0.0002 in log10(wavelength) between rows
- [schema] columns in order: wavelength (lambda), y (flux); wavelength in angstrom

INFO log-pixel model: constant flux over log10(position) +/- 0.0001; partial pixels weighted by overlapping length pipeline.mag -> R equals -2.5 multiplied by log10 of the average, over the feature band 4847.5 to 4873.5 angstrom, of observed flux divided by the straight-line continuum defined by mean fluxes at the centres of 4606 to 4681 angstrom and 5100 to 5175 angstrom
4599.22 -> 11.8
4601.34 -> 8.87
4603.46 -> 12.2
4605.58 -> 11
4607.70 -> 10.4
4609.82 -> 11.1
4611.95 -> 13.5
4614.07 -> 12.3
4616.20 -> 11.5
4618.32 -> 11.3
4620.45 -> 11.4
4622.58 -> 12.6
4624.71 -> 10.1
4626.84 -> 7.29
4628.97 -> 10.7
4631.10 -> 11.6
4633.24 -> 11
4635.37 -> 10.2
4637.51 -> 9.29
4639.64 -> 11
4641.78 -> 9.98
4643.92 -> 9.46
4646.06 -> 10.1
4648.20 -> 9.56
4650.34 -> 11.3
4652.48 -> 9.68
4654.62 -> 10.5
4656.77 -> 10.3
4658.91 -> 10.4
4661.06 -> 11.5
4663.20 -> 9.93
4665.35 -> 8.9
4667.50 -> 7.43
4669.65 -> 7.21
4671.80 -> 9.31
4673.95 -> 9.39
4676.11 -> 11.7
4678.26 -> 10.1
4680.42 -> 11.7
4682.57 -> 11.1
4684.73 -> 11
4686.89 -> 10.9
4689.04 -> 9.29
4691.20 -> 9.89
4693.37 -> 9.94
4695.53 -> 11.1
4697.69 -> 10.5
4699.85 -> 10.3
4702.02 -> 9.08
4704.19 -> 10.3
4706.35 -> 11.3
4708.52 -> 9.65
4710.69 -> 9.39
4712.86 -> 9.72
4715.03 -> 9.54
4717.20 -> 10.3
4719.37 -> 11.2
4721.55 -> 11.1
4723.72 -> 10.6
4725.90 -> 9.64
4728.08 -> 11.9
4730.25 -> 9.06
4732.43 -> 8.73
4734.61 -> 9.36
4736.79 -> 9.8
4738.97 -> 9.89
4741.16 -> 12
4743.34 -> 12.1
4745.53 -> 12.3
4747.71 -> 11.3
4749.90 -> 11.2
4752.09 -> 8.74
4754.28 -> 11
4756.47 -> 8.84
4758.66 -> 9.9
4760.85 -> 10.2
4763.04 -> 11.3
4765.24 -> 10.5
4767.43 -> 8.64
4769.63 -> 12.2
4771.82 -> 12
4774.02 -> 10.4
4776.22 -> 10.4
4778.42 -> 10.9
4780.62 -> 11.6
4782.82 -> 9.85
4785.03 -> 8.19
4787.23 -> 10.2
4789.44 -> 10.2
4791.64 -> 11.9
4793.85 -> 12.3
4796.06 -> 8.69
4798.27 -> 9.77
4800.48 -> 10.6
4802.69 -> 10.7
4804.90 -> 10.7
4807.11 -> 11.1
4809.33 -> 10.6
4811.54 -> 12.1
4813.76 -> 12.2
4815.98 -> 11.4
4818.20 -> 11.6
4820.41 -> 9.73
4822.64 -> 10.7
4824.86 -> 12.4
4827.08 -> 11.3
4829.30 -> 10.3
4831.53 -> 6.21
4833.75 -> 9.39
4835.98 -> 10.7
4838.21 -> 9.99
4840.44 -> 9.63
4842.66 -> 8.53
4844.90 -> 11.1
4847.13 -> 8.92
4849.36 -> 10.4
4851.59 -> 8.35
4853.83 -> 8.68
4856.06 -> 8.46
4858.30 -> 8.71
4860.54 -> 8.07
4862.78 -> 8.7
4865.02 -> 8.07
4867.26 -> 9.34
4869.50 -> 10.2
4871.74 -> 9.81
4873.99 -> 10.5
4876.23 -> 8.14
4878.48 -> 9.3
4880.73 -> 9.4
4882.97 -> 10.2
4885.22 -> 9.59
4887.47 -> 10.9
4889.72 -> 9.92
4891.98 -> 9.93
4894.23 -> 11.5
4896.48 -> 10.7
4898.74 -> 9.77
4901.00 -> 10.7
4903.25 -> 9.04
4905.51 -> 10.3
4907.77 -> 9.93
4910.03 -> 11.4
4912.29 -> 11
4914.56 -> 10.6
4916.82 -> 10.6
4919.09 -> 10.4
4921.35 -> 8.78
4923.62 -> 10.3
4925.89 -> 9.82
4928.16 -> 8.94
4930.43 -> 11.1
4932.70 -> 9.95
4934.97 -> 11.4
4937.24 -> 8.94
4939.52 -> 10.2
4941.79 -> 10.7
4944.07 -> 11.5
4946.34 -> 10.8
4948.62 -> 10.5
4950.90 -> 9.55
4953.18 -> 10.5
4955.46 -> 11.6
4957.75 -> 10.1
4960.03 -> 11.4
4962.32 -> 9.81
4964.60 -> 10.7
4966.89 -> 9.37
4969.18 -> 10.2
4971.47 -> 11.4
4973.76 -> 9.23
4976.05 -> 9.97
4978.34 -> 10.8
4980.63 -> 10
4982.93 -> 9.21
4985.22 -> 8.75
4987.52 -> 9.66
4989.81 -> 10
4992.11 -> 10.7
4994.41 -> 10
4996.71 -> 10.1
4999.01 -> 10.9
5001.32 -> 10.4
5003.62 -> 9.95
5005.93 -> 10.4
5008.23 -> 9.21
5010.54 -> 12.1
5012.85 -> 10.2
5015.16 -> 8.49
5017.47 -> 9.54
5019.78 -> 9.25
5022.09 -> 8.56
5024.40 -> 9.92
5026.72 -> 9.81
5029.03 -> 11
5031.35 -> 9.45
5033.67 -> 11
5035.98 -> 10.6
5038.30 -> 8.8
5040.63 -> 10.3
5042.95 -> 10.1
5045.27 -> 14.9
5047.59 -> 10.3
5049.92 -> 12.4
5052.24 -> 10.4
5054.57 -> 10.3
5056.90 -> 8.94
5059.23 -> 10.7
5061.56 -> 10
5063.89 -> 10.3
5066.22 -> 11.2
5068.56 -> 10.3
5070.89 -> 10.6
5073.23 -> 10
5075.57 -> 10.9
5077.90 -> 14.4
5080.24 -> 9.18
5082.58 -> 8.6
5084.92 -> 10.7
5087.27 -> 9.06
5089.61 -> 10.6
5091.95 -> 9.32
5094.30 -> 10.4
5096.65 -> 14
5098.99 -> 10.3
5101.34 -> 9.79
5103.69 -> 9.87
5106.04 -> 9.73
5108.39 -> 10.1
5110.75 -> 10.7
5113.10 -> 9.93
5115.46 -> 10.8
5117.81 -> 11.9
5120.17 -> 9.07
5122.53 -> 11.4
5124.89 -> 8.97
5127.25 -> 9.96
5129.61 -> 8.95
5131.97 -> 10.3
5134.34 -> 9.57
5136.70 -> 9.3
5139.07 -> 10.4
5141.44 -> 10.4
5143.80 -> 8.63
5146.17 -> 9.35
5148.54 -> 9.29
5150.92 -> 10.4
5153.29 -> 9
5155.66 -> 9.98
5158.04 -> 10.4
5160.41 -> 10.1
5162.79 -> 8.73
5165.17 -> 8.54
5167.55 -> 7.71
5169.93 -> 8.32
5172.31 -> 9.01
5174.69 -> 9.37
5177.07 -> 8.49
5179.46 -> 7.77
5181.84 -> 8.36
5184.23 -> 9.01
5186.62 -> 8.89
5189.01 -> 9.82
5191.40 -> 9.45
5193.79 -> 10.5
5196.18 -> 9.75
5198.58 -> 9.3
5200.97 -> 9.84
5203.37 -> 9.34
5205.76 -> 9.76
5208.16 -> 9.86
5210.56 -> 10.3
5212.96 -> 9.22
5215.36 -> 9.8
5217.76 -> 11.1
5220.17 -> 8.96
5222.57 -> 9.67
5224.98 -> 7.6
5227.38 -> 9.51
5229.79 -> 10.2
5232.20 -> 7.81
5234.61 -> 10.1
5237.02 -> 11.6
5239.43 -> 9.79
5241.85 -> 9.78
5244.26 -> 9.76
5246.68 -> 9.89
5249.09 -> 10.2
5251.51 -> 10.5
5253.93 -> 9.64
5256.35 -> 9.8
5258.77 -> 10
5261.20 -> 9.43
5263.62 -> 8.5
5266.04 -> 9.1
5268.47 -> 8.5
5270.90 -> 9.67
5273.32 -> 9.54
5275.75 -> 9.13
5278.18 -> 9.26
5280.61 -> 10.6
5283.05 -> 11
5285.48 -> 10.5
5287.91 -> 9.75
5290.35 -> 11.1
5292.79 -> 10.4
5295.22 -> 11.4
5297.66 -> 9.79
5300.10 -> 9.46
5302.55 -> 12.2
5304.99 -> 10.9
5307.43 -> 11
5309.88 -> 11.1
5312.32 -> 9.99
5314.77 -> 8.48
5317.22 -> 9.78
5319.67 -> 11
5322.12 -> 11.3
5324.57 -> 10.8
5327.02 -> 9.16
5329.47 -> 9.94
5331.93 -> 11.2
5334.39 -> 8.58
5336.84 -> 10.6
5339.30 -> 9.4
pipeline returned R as 0.121 mag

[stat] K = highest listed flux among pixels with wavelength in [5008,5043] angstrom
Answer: 12.1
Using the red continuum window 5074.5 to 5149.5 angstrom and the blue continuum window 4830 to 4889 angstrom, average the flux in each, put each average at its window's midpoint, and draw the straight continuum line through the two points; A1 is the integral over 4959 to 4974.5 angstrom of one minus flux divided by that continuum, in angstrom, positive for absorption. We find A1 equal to -1.0 angstrom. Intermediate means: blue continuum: 9.29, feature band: 10.3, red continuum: 10.2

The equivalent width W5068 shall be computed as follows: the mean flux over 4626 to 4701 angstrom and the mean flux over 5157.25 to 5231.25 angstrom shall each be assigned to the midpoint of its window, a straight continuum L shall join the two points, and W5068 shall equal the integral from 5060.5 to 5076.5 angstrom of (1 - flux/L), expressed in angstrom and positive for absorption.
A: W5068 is -1.64 angstrom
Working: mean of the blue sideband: 10.1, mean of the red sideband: 9.3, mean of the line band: 10.5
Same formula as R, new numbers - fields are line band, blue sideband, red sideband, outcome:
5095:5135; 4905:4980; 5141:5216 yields -0.08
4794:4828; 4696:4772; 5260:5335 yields -0.06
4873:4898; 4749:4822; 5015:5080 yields 0.06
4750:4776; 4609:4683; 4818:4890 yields -0.05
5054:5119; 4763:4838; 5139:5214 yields -0.09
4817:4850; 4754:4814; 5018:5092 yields 0.05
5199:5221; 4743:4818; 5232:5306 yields 0.03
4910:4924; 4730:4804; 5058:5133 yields 0.00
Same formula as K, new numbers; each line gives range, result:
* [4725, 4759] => 12.3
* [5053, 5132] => 14.4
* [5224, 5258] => 11.6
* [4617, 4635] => 12.6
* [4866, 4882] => 10.5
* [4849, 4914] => 11.5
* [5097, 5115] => 10.7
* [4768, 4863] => 12.4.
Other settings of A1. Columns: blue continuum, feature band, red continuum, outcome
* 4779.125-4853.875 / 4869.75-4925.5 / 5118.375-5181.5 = -0.1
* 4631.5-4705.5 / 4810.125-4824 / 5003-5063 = -1.5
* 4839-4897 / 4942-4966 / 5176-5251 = -2.8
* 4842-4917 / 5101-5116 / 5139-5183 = -1.4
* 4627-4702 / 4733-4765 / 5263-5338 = -1.3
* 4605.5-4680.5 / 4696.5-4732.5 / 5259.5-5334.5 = 0.6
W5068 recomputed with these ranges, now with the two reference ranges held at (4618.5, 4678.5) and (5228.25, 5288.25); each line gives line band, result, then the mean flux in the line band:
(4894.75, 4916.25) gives -1.0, 10.4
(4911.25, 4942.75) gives -0.8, 10.2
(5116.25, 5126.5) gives -0.5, 10.3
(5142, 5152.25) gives 0.4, 9.47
